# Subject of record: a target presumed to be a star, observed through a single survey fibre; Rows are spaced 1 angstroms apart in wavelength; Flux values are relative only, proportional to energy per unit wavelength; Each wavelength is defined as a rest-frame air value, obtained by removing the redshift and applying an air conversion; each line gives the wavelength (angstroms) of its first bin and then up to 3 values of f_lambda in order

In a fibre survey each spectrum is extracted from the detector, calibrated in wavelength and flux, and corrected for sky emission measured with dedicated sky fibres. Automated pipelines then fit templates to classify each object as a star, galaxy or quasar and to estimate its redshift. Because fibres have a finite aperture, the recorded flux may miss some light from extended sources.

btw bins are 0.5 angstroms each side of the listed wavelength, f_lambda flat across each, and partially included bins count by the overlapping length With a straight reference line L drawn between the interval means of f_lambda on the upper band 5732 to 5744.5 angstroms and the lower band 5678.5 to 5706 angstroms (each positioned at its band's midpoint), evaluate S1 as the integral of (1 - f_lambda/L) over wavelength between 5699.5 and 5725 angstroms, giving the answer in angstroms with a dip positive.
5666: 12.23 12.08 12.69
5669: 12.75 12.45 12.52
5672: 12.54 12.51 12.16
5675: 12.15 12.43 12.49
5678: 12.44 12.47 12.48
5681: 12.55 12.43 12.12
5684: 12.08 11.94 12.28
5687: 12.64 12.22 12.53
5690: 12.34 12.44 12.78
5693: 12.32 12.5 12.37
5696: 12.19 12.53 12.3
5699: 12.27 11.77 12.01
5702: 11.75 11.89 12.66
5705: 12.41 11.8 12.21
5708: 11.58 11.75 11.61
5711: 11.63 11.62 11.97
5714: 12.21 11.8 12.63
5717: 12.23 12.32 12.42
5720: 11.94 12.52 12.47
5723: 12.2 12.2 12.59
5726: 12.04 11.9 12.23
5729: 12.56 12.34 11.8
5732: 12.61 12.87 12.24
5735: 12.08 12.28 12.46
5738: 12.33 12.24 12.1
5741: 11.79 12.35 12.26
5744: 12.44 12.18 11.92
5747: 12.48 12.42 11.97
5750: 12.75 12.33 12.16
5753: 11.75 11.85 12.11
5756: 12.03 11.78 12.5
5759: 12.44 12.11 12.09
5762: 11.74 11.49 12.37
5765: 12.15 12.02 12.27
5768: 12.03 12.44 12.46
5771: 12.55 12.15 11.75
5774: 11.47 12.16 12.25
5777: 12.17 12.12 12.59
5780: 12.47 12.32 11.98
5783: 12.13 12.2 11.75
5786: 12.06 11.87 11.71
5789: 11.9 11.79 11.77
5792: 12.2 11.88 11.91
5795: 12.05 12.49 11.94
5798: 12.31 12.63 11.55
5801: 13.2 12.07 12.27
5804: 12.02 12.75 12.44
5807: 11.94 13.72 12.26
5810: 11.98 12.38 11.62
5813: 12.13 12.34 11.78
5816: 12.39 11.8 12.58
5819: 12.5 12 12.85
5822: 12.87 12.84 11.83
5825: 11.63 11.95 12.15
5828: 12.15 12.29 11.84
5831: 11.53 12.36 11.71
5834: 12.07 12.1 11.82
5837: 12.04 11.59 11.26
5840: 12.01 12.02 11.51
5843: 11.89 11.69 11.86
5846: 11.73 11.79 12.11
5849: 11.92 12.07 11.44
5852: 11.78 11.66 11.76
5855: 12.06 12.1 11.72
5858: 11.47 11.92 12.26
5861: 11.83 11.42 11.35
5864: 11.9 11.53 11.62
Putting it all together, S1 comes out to 0.5 angstroms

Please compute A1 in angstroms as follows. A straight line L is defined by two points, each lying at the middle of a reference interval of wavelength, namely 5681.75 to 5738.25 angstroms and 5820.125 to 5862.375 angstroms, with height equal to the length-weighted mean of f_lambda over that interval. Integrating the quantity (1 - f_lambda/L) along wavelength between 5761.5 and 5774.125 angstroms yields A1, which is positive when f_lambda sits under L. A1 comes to 0.0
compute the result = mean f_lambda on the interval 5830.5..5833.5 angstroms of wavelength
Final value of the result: 11.9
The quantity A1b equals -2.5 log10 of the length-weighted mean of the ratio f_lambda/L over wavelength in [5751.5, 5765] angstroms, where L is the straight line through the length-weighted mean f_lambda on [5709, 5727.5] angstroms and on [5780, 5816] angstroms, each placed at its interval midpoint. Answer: 0.01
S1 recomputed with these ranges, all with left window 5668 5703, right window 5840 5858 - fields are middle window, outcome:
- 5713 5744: -0.1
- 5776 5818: -0.6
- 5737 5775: -0.1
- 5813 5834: -0.5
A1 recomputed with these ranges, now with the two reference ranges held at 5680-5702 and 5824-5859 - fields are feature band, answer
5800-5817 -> -0.48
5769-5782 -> -0.16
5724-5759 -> -0.22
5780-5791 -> 0.04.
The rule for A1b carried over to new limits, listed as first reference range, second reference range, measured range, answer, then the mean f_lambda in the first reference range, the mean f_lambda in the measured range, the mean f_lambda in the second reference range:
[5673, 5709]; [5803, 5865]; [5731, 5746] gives -0.008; 12.3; 12.3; 12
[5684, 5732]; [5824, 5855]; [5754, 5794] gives -0.005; 12.2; 12.1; 11.9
